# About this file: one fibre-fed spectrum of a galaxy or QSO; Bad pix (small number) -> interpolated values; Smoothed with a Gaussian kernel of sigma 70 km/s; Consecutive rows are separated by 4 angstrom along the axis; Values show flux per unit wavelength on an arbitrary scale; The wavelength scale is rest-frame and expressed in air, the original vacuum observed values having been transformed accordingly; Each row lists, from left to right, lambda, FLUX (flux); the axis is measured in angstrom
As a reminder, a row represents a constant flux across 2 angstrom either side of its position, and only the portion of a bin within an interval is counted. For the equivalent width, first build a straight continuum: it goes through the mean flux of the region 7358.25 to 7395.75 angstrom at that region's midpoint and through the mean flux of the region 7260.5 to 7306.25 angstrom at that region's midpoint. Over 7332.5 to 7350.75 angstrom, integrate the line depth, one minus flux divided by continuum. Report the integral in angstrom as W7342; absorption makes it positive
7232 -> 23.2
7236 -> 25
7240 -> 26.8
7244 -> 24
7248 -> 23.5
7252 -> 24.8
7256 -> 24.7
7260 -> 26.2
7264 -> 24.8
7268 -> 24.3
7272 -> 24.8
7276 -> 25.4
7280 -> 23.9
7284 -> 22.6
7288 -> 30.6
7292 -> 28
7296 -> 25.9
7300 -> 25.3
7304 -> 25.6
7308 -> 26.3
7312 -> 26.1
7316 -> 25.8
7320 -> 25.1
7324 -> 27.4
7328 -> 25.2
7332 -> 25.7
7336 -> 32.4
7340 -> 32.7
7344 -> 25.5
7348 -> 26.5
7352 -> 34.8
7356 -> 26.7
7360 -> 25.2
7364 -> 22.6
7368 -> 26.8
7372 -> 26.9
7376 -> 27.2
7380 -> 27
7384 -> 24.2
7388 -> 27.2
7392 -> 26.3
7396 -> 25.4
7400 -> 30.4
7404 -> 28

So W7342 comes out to -2.4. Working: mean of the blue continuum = 25.6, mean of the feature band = 29.2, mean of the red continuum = 25.9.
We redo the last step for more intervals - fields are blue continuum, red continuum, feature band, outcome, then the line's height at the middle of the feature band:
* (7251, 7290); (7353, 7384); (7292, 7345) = -2.47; 25.7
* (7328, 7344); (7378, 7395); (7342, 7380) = 0.93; 27.6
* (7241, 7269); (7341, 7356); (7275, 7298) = 0.02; 26.1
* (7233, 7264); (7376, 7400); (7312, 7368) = -2.90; 25.9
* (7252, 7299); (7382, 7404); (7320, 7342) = -1.86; 26.1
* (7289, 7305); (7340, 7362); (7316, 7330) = 0.73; 27.3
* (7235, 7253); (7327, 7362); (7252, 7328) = 2.20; 26.4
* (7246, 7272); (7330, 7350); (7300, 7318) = 0.80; 27.1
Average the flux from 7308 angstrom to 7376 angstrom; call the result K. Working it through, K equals 27.2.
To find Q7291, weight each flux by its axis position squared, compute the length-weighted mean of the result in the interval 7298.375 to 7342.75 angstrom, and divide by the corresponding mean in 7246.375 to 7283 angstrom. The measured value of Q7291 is 1.11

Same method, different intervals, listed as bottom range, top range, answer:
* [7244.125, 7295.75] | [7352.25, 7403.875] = 1.09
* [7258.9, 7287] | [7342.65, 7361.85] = 1.15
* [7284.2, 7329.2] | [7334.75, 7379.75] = 1.07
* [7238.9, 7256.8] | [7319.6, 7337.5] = 1.13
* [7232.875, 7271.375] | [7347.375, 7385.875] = 1.11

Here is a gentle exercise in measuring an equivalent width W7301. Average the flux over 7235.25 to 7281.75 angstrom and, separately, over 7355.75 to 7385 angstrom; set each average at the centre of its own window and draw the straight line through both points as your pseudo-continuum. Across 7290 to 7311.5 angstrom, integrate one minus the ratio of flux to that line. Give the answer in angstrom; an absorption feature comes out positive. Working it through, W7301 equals -0.85 angstrom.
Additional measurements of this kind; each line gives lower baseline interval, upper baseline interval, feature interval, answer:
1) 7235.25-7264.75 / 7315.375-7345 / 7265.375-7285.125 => 1.2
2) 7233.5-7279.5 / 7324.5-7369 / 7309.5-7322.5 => 0.5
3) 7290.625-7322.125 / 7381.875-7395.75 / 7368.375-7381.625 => -0.6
